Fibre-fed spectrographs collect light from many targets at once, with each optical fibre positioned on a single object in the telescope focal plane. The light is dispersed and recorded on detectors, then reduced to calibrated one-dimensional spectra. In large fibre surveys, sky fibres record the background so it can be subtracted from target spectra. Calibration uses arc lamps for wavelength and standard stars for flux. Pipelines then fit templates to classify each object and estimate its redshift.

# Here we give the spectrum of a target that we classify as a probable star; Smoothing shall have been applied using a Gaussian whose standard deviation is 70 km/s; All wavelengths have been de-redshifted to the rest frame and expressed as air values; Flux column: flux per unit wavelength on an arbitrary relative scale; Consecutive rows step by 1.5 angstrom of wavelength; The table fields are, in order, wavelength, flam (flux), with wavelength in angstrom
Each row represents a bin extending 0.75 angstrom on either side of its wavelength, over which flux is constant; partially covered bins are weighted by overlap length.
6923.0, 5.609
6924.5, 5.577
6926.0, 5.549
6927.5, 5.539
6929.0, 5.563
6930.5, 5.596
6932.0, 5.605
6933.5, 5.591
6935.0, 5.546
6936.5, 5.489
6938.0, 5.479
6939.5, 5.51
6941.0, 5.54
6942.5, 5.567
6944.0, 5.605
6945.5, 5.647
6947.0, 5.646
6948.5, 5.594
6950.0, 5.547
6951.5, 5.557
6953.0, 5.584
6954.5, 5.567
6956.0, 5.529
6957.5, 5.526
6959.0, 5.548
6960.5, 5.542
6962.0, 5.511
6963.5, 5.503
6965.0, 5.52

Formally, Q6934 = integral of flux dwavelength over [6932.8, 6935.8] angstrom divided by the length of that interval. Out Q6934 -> 5.57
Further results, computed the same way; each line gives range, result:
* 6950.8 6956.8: 5.56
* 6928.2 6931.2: 5.58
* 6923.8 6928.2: 5.55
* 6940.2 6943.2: 5.55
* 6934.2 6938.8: 5.51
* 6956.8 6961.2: 5.54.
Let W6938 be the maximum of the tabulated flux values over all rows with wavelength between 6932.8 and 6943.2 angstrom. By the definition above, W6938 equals 5.591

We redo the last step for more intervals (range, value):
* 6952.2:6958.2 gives 5.584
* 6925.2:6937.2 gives 5.605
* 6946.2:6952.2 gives 5.646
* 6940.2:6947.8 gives 5.647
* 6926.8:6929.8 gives 5.563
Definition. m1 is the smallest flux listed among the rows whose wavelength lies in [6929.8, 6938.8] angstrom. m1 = 5.479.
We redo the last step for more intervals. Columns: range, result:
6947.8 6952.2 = 5.547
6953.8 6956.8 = 5.529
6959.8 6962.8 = 5.511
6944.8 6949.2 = 5.594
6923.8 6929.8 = 5.539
